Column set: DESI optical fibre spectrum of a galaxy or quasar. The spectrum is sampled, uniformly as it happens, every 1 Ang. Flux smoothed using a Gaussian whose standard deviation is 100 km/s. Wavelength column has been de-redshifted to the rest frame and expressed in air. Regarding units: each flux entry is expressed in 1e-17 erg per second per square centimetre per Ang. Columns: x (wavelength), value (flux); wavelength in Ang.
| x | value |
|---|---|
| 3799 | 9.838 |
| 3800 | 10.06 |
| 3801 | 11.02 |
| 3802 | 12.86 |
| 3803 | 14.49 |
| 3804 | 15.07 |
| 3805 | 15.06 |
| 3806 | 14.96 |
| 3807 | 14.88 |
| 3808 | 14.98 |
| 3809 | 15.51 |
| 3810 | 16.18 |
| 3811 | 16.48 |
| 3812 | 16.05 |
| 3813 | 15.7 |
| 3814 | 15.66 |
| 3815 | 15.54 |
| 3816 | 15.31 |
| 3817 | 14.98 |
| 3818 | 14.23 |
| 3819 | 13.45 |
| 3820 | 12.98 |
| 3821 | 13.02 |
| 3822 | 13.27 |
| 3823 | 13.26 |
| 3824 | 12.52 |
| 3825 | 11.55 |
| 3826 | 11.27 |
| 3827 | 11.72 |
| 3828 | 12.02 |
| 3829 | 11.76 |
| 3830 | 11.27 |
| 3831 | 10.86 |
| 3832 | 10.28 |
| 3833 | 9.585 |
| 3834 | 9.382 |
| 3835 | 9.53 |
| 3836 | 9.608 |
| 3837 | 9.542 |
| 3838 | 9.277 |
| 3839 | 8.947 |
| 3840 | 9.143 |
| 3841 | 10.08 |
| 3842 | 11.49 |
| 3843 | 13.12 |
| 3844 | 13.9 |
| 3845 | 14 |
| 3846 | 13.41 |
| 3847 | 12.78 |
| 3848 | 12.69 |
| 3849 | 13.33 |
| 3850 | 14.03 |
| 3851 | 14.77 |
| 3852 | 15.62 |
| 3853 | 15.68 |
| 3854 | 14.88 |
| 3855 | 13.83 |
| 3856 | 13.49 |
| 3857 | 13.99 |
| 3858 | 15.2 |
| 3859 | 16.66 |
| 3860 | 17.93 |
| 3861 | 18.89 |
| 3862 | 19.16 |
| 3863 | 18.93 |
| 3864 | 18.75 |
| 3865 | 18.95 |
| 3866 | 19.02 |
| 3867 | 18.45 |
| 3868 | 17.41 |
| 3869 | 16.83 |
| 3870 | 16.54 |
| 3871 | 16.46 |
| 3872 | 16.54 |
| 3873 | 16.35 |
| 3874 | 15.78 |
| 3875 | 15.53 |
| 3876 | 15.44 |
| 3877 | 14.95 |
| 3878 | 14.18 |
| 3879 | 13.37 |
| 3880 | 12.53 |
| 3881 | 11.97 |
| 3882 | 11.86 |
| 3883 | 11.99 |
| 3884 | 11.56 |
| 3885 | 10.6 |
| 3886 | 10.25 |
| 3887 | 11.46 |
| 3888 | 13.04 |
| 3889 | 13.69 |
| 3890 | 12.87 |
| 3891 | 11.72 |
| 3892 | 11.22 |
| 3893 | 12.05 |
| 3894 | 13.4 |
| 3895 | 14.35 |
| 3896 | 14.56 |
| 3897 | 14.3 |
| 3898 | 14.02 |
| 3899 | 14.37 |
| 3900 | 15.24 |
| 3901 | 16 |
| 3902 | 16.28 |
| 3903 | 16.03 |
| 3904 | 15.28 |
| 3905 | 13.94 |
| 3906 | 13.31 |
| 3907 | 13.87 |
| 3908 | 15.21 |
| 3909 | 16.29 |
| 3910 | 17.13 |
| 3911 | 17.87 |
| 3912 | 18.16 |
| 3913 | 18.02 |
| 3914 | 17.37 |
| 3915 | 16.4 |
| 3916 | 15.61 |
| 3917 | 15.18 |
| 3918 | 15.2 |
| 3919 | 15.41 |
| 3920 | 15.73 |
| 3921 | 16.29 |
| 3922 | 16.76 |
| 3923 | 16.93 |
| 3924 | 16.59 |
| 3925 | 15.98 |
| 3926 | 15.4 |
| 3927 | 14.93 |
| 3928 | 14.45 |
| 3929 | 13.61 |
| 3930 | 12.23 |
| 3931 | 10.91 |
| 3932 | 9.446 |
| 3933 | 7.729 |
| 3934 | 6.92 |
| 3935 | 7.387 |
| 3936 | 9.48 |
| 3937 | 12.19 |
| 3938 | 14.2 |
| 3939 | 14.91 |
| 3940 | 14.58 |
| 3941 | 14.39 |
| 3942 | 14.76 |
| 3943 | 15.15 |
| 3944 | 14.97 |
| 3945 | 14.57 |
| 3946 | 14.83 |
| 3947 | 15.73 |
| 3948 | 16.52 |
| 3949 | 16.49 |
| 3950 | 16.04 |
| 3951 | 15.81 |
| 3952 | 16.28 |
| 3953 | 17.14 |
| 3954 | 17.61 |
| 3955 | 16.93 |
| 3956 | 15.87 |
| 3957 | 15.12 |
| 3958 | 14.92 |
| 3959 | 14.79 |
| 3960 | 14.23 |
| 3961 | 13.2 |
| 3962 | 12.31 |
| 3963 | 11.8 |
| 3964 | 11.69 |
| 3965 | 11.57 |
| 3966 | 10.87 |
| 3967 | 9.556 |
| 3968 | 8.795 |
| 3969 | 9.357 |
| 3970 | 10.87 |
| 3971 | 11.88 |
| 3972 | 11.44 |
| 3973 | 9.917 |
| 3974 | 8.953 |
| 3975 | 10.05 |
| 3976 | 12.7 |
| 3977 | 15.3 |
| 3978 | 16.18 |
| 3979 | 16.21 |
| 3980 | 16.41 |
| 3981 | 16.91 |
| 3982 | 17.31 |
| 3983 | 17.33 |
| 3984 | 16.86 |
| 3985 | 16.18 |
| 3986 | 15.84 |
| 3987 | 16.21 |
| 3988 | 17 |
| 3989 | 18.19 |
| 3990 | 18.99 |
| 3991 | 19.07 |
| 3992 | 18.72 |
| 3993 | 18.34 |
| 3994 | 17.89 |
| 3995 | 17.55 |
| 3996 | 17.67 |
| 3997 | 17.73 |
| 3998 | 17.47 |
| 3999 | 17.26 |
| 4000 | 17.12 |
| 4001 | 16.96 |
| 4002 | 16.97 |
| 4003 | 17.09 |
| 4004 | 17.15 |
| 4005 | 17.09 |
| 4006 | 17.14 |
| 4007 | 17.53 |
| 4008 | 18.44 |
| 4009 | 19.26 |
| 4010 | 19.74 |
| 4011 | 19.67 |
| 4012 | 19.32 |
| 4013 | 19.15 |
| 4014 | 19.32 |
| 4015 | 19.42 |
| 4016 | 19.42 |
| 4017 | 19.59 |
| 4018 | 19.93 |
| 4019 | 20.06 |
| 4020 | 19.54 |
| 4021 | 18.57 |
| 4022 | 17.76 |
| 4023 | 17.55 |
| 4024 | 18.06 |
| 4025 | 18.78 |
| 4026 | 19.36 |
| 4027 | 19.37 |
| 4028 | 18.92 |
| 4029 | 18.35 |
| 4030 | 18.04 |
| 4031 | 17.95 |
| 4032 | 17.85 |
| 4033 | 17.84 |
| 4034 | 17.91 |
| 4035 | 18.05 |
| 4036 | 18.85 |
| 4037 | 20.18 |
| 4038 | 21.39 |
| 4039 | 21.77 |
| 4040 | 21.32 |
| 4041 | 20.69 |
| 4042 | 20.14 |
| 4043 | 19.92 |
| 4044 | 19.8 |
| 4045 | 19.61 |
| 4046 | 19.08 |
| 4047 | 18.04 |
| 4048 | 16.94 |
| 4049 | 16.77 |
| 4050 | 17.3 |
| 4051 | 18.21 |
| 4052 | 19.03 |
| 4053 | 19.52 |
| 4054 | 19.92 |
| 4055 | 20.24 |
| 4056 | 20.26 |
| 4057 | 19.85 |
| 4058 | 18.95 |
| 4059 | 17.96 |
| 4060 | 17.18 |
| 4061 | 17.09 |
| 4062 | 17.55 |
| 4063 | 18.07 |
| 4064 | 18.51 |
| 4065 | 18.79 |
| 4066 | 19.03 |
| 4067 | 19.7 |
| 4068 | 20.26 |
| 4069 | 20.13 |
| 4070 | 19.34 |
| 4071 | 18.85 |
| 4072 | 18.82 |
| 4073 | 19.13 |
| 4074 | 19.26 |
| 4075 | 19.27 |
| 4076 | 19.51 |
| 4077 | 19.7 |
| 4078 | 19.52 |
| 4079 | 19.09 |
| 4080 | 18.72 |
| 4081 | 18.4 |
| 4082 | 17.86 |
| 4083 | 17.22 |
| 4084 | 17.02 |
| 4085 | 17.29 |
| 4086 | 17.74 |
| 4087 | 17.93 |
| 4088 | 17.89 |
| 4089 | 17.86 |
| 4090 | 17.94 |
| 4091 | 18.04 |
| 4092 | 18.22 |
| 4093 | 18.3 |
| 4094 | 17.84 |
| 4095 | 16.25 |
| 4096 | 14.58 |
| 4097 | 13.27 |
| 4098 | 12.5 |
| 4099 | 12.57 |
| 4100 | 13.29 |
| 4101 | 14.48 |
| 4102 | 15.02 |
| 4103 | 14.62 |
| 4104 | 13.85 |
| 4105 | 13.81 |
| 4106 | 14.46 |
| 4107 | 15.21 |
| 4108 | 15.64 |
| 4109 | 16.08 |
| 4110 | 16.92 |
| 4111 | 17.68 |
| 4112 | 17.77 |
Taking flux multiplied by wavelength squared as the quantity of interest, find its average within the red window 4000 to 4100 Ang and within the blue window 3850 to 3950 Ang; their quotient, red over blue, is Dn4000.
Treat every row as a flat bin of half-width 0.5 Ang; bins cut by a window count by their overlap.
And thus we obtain 1.4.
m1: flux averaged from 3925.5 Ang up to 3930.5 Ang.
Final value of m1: 14.1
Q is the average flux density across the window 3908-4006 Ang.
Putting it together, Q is 14.9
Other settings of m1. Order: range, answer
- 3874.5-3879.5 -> 14.7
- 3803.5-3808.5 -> 15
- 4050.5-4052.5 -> 18.6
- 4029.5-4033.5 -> 17.9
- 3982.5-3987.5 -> 16.5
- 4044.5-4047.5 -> 18.9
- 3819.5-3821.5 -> 13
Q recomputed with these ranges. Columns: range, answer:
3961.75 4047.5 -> 17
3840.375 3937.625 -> 14.5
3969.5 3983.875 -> 13.8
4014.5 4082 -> 19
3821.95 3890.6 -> 13.6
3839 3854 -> 13.1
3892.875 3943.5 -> 14.4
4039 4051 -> 19.1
